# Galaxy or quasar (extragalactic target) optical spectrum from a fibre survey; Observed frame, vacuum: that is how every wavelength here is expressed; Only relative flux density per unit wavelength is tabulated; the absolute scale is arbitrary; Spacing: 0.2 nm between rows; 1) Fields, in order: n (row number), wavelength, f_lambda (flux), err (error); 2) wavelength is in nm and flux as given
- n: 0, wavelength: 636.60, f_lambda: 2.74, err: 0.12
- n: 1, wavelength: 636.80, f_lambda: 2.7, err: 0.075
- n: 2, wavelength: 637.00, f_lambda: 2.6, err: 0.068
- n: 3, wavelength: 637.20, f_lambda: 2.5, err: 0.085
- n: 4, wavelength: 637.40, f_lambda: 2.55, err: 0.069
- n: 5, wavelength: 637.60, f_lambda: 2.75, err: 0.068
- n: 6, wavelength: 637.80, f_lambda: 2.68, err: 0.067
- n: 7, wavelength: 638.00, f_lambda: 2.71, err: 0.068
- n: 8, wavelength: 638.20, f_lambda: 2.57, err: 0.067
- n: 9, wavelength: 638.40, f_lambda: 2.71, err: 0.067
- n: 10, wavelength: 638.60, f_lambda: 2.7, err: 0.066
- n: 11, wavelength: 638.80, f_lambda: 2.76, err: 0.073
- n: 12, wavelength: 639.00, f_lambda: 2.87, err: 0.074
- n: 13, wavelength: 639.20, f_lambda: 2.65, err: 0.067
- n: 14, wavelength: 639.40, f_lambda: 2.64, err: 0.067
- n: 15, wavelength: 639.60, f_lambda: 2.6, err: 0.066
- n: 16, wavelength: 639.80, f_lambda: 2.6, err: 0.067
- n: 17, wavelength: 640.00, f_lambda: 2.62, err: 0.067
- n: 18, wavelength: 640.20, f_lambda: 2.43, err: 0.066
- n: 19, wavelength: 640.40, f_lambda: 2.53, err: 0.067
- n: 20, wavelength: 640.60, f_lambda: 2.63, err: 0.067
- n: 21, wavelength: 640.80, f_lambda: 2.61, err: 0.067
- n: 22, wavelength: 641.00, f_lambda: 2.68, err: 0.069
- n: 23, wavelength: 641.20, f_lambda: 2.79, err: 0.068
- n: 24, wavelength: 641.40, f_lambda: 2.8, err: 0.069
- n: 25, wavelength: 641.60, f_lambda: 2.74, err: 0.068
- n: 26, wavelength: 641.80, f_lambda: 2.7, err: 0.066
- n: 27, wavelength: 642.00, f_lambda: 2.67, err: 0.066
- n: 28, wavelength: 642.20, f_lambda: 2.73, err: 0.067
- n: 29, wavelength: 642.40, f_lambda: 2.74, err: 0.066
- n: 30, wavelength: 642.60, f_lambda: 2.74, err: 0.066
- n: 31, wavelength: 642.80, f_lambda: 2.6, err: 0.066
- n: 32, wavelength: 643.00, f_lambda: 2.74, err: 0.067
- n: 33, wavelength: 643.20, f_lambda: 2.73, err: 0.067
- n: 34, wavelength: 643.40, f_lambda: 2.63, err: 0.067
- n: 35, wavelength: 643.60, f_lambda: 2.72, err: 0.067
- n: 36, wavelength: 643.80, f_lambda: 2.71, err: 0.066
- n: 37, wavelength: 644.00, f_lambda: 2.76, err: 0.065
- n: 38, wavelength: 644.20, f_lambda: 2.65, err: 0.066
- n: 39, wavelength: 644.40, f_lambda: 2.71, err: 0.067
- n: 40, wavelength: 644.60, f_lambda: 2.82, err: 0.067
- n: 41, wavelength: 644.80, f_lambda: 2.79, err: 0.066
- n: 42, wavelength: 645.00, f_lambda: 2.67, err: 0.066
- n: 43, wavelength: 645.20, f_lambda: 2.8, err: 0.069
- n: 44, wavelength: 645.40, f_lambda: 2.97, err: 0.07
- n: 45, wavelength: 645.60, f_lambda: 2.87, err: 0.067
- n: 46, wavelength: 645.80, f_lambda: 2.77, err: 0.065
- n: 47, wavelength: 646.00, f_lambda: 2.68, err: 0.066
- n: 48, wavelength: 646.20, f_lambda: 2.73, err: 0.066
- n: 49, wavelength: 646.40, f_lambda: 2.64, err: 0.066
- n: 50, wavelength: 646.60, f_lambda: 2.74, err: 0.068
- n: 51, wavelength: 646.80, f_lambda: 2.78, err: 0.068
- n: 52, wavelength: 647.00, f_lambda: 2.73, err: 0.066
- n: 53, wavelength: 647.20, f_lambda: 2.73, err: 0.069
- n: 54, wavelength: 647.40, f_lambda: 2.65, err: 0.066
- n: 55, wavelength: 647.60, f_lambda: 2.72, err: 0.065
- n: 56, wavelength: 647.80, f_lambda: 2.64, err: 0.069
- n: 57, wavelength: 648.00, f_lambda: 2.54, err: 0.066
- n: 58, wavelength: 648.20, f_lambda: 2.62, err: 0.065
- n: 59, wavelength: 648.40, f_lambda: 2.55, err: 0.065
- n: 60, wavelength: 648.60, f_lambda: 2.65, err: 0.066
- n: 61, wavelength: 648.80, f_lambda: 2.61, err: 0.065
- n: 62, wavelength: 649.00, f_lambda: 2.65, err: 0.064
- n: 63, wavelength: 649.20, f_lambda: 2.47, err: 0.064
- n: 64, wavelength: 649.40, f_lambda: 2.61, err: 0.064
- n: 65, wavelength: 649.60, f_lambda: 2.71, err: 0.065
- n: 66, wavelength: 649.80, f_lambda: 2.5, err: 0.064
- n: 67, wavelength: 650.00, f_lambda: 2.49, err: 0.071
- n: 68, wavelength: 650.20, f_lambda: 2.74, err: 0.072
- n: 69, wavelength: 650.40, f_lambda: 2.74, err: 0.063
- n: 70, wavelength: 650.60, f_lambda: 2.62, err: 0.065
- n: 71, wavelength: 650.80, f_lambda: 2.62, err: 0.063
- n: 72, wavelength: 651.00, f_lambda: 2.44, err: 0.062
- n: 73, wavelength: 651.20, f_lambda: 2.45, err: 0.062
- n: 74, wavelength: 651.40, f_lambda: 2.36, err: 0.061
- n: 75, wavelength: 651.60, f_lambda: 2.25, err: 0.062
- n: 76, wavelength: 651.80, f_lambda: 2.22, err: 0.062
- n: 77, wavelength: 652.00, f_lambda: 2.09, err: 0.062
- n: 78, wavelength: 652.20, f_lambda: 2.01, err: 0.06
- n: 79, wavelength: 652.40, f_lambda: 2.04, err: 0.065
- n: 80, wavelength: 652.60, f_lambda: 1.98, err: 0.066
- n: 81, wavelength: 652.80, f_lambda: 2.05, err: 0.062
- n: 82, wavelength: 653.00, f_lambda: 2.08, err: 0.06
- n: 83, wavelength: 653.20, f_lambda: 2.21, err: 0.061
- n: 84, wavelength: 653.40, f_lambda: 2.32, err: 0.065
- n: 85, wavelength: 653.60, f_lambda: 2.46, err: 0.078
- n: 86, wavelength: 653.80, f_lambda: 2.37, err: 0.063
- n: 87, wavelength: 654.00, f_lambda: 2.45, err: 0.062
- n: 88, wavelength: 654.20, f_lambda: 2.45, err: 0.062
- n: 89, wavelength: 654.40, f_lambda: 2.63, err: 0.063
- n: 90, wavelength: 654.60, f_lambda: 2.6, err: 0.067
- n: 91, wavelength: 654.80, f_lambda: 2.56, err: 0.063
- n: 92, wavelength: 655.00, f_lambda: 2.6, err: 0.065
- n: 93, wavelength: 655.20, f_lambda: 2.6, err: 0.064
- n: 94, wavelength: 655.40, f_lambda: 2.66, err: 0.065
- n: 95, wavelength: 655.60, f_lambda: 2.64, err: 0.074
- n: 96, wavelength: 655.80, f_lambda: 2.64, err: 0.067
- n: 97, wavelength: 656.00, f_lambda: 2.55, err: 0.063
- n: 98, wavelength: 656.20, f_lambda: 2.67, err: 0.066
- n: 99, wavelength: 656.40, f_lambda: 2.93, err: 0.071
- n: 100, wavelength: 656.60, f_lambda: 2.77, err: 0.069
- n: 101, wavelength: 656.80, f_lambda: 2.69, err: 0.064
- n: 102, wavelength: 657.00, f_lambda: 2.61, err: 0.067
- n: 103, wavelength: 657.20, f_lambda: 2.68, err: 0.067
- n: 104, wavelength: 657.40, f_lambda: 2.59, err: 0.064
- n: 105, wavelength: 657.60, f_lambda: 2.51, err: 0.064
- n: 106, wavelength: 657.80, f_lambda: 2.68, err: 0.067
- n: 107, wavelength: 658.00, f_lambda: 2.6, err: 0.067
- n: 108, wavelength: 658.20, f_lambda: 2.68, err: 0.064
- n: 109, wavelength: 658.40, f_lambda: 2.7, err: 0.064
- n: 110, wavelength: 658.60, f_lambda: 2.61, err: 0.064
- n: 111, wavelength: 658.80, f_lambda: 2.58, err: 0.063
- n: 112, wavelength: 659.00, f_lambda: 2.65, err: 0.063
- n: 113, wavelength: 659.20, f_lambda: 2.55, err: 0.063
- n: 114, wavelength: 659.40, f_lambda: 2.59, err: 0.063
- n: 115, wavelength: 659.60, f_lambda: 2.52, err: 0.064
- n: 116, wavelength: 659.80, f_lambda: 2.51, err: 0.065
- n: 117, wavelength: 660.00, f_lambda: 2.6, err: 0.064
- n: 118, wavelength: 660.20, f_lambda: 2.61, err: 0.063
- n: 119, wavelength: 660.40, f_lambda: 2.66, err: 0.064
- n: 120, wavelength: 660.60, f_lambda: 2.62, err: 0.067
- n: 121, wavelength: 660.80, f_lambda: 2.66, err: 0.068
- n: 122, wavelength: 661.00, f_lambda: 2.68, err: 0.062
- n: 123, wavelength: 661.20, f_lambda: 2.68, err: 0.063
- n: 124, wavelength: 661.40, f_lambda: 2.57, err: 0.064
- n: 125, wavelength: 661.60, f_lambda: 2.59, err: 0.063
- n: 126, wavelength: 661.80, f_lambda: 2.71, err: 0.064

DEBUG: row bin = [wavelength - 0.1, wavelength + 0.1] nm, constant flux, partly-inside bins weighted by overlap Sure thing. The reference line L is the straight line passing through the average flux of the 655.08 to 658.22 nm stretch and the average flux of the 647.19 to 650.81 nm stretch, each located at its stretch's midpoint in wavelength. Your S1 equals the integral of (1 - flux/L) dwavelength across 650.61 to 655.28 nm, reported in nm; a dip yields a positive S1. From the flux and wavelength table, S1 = 0.52 nm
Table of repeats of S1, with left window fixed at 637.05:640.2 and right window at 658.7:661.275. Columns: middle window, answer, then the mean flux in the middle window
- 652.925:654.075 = 0.133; 2.32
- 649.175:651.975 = 0.130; 2.51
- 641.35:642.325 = -0.029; 2.72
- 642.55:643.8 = -0.024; 2.69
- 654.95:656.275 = -0.003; 2.62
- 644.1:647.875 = -0.151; 2.74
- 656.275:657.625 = -0.040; 2.69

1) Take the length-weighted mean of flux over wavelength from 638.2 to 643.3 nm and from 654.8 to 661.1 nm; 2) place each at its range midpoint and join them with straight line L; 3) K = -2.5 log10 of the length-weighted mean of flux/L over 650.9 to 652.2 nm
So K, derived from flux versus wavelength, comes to 0.16 mag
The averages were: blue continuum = 2.68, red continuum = 2.63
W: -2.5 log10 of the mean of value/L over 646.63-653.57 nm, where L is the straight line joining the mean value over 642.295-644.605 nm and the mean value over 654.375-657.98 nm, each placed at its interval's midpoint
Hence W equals 0.09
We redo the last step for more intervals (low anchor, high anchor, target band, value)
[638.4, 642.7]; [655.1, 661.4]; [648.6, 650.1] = 0.031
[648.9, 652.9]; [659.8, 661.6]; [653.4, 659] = -0.035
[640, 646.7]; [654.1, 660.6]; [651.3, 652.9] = 0.242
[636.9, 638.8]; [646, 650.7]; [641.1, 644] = -0.029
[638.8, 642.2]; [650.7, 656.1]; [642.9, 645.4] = -0.062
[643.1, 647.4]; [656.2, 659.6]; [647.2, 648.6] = 0.037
